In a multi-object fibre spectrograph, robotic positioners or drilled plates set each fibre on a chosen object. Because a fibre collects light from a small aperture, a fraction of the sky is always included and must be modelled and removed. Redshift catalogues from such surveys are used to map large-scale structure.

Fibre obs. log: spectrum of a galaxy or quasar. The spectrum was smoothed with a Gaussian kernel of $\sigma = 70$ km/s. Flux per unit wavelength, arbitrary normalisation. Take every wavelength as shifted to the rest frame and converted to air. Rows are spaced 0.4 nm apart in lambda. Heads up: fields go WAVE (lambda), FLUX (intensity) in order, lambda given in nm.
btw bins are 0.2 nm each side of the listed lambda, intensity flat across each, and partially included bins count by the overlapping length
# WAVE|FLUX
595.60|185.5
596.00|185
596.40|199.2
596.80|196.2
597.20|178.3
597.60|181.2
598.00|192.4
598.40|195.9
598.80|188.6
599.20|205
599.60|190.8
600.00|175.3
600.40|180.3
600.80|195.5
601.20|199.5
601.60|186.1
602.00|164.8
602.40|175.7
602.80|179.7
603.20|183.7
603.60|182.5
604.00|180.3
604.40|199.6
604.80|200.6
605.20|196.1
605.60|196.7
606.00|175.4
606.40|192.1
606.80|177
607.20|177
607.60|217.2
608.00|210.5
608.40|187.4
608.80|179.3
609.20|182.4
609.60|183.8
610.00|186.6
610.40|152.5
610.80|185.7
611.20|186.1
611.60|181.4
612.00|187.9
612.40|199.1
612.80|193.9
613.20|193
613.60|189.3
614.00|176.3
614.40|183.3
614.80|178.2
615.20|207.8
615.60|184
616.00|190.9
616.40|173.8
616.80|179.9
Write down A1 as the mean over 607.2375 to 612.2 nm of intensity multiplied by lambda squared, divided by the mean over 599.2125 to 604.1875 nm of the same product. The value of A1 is 1.04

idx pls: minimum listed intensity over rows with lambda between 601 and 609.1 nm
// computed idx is 164.8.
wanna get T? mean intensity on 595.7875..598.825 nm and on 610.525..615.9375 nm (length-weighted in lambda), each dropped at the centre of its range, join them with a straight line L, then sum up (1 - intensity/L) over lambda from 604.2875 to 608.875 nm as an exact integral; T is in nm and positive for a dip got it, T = -0.10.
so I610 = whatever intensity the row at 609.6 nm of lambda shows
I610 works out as 183.8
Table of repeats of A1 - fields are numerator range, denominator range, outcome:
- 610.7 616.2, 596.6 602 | 1.05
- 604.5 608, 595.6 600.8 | 1.05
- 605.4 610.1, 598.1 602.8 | 1.04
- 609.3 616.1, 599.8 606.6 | 1.03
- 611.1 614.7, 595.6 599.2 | 1.04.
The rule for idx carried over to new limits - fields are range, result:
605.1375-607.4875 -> 175.4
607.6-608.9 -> 179.3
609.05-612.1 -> 152.5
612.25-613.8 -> 189.3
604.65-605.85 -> 196.1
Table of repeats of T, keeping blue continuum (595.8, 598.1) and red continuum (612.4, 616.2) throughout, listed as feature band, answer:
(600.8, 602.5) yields 0.047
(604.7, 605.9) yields -0.044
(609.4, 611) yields 0.100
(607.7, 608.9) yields -0.042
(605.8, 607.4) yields 0.072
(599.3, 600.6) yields 0.033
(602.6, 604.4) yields 0.050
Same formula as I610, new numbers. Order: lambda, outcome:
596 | 185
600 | 175.3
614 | 176.3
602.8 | 179.7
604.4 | 199.6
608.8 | 179.3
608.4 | 187.4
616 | 190.9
